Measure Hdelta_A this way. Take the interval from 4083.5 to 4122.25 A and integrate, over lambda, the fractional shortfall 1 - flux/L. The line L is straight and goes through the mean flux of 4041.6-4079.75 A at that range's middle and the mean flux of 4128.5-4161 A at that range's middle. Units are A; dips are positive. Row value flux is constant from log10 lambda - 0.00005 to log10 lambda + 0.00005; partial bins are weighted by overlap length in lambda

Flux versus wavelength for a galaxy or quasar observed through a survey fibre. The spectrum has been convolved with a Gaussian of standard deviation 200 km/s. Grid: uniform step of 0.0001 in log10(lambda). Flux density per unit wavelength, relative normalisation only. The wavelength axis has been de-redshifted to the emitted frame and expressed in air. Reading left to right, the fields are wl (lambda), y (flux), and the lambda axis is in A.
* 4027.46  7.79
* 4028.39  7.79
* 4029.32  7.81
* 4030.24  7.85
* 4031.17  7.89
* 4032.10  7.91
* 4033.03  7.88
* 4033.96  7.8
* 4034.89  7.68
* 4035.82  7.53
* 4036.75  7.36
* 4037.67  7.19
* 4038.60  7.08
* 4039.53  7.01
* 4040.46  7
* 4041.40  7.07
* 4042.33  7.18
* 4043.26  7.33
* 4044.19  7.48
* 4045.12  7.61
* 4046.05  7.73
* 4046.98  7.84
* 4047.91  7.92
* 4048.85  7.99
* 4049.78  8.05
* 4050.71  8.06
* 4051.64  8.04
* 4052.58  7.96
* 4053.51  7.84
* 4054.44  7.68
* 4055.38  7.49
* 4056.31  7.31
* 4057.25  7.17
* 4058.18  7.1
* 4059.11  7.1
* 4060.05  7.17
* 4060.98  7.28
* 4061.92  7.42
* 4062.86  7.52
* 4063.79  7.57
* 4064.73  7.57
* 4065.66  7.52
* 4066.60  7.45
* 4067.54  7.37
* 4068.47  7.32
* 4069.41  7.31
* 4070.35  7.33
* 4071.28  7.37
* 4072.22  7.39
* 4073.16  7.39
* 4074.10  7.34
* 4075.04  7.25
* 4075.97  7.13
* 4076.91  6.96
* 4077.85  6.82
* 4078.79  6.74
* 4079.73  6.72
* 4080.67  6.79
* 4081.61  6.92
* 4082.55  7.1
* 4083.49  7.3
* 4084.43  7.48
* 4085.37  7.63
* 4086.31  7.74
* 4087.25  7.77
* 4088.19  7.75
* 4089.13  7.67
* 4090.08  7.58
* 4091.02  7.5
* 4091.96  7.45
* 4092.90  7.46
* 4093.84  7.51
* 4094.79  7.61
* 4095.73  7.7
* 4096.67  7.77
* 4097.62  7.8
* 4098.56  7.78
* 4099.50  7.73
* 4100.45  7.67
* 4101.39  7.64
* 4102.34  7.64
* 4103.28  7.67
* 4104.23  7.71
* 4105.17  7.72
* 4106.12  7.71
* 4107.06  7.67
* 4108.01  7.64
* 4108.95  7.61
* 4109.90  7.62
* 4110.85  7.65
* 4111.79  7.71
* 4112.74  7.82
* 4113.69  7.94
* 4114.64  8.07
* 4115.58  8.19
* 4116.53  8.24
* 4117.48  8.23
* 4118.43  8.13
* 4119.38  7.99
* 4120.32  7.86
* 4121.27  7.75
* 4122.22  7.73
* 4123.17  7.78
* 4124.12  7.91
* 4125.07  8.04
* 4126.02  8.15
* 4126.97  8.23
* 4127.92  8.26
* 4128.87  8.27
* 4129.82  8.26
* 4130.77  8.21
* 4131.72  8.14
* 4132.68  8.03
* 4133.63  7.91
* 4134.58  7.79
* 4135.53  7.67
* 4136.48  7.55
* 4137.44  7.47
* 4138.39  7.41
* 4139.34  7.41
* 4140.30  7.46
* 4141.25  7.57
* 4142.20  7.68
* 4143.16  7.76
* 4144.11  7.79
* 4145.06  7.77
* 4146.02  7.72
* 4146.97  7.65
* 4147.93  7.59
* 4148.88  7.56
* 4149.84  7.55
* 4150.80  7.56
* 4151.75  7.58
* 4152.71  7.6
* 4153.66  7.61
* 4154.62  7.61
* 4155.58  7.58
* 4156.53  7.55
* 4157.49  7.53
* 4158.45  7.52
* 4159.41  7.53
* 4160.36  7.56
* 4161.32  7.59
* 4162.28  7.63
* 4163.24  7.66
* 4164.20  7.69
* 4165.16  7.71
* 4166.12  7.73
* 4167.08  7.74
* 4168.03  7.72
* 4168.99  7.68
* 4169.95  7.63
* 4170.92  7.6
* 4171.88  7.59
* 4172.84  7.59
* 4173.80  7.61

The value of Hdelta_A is -0.9 A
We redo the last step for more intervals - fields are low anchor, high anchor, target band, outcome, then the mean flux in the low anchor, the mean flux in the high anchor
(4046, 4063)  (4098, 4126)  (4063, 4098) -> 1.49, 7.61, 7.83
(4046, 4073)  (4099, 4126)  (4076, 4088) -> 0.76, 7.54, 7.83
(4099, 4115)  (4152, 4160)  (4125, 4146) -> -0.60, 7.71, 7.57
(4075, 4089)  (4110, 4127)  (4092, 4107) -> -0.19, 7.22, 7.95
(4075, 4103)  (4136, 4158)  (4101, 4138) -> -1.85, 7.43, 7.59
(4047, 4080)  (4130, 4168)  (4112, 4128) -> -0.89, 7.43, 7.66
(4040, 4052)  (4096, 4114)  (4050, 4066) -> 0.26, 7.64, 7.71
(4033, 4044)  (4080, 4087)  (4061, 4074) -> -0.22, 7.32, 7.28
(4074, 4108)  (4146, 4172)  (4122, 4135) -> -0.88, 7.46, 7.61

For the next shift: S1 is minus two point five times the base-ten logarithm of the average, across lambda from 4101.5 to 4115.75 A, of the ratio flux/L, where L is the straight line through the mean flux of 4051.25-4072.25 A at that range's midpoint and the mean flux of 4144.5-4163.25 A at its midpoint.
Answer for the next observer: -0.03 mag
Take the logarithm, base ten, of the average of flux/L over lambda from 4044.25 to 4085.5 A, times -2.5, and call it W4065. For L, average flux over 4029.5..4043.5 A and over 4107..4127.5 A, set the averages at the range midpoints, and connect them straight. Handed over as 0.03 mag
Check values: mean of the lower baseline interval 7.46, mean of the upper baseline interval 7.91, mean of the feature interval 7.41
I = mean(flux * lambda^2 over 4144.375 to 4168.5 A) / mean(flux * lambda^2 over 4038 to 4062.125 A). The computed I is 1.1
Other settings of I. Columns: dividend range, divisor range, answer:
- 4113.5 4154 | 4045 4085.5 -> 1.09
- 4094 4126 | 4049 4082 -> 1.08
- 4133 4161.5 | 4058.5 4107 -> 1.06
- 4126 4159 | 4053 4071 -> 1.09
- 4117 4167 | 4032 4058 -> 1.07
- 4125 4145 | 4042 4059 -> 1.07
